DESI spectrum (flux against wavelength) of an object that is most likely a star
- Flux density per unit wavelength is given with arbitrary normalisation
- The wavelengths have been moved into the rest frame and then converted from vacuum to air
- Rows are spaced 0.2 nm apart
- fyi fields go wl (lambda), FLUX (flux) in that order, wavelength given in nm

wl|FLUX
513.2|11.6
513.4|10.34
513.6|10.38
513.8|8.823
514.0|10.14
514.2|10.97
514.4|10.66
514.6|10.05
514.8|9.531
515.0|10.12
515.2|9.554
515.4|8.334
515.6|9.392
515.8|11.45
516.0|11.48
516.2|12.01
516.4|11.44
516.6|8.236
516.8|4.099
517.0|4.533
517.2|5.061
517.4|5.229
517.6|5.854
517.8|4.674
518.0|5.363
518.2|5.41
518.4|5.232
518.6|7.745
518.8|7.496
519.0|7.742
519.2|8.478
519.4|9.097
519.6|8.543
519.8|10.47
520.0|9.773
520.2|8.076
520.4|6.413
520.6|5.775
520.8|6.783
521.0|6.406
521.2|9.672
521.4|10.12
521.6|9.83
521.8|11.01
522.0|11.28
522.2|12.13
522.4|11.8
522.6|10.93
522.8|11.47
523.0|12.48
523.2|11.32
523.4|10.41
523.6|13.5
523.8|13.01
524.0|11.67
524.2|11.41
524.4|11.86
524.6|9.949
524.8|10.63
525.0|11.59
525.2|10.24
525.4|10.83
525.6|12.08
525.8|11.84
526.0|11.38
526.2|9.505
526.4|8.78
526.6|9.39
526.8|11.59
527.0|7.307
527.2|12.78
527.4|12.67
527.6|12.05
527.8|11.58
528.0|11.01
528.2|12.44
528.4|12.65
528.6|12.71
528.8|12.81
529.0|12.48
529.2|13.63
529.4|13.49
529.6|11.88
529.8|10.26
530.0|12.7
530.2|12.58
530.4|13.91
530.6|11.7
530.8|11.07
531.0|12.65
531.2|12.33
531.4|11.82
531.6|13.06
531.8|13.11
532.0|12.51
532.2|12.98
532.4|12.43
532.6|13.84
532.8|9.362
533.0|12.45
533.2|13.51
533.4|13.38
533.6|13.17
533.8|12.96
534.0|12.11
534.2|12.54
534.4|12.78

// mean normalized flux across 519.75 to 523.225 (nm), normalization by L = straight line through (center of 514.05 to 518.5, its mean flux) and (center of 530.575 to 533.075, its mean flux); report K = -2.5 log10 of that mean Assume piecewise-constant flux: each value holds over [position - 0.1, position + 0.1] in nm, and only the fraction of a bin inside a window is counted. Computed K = -0.02 mag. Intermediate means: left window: 8.14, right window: 12.3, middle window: 9.72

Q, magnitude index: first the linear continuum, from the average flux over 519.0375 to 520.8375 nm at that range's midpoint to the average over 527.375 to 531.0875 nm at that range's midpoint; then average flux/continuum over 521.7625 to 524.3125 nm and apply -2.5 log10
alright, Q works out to -0.22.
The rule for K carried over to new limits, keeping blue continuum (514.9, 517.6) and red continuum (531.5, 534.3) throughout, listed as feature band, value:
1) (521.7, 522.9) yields -0.15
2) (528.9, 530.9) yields -0.04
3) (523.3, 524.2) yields -0.17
